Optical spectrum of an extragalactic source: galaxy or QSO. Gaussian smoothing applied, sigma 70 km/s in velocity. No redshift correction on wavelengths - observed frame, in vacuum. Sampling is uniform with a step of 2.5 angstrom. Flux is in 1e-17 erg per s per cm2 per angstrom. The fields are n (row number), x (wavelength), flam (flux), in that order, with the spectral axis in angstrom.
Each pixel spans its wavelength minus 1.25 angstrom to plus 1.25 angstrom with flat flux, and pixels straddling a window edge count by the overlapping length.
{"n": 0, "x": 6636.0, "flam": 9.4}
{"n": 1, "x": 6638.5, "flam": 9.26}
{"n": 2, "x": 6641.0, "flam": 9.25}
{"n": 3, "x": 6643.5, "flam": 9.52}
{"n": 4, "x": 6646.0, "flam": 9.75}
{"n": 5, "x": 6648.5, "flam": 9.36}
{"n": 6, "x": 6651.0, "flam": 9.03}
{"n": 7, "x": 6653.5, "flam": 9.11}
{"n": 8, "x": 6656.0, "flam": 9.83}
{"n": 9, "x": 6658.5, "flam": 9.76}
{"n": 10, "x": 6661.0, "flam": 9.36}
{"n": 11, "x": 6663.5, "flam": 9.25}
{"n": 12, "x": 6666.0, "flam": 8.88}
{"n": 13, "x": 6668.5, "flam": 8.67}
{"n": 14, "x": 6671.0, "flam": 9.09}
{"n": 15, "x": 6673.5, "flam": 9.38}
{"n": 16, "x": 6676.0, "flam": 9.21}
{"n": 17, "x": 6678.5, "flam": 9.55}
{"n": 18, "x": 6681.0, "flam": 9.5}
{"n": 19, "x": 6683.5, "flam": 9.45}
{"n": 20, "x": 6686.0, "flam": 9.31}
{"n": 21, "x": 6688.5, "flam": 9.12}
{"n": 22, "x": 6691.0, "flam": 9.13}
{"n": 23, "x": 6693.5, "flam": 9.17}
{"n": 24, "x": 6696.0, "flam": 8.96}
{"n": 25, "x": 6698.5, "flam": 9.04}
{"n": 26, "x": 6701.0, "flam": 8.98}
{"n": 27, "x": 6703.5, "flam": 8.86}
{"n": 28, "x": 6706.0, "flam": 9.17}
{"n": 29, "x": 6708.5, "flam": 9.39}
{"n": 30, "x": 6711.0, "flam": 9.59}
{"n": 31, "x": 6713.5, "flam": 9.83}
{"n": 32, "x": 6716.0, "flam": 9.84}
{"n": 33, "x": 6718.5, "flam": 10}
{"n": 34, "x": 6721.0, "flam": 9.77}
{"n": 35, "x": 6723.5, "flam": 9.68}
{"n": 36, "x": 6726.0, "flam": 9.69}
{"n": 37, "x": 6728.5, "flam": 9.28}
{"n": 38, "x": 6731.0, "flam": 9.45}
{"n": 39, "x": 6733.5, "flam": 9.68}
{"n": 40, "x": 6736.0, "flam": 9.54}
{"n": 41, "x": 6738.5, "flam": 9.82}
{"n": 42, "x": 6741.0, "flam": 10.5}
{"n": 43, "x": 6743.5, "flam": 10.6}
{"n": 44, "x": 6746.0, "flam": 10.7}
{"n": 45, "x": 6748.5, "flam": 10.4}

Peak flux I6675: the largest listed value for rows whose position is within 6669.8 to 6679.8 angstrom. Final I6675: 9.55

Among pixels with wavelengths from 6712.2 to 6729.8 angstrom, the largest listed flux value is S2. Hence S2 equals 10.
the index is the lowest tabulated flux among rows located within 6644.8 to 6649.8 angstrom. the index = 9.36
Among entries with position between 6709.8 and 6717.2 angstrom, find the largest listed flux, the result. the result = 9.84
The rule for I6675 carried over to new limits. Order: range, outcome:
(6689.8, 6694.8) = 9.17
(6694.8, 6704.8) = 9.04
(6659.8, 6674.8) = 9.38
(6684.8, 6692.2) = 9.31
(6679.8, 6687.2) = 9.5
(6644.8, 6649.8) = 9.75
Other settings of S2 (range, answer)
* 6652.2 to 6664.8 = 9.83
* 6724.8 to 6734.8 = 9.69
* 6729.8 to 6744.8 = 10.6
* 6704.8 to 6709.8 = 9.39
